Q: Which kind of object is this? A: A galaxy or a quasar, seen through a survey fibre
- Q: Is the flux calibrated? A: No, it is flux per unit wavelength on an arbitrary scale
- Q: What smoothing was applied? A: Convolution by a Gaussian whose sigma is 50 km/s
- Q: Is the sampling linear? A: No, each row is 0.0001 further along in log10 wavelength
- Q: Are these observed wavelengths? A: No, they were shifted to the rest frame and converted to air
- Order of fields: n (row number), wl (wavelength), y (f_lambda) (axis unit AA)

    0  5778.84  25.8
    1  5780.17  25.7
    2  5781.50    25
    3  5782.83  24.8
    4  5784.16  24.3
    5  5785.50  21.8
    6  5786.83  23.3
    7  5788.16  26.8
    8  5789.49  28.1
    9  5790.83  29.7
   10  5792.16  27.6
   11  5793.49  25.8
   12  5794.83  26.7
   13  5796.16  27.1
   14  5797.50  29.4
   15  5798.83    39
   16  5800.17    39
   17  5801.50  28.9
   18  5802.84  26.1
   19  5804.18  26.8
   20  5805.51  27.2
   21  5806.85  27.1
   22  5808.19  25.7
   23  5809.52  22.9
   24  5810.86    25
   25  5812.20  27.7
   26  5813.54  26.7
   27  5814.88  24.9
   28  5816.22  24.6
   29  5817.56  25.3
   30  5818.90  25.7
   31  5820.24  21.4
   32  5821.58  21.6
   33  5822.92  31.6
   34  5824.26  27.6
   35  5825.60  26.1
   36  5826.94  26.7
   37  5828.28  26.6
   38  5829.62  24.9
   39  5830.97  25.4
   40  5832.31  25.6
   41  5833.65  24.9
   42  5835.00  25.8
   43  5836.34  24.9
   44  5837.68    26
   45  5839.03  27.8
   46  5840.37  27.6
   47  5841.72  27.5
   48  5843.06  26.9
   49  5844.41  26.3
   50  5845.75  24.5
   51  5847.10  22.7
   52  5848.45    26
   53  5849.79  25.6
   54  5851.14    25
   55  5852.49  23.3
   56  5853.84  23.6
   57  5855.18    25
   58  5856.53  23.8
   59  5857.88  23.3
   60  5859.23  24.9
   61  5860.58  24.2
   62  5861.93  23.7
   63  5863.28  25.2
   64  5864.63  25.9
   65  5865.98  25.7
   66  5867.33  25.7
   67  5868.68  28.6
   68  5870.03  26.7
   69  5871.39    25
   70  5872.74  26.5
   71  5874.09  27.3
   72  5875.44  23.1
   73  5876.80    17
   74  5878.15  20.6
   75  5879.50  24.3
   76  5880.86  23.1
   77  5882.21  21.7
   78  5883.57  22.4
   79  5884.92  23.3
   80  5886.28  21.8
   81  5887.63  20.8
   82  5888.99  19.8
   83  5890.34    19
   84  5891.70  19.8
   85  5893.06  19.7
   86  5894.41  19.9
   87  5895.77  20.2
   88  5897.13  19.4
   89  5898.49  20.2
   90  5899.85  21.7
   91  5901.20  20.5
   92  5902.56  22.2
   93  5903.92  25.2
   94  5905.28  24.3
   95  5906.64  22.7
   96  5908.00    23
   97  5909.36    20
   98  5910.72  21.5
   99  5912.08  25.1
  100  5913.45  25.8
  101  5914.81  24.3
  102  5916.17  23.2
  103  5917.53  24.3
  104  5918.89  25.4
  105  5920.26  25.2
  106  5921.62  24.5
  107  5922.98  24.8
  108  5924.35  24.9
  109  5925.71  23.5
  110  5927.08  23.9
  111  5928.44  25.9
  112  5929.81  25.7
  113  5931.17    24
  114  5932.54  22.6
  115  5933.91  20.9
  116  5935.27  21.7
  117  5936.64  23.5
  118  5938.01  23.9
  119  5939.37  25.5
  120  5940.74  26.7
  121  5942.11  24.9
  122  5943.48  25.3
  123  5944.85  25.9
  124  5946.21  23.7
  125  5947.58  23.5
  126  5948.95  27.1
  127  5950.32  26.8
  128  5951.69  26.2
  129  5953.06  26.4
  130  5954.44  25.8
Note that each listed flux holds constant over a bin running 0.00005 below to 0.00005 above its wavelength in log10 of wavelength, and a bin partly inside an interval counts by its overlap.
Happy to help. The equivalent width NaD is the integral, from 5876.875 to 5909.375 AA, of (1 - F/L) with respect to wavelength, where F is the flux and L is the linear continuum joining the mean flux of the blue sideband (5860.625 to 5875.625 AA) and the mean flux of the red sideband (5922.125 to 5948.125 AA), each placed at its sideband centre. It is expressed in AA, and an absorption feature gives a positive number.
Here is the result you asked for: 4.88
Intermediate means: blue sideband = 25.8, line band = 21.4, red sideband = 24.3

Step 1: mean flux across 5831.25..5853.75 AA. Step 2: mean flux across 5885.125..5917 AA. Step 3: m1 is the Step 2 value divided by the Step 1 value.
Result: 0.85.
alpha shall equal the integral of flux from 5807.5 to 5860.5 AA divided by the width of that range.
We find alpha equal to 25.4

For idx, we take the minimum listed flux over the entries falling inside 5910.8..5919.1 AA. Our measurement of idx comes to 23.2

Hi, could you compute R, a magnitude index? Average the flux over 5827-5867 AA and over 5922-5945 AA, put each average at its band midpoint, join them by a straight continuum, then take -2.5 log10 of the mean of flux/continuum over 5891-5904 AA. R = 0.19 mag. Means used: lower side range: 25.3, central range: 20.7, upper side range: 24.3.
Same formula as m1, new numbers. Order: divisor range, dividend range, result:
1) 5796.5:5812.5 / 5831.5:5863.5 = 0.88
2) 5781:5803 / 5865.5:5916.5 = 0.81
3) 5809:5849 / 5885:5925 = 0.87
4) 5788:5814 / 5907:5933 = 0.85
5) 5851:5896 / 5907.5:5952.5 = 1.05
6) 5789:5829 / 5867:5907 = 0.82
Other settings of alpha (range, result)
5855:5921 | 23.1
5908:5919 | 23.6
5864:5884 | 24.3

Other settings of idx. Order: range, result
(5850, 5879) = 17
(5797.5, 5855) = 21.4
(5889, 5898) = 19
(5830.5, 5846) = 24.5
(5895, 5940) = 19.4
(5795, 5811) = 22.9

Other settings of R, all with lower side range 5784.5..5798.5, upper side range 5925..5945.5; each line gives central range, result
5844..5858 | 0.057 mag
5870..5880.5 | 0.078 mag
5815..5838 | 0.028 mag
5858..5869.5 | 0.006 mag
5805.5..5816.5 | 0.034 mag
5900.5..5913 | 0.091 mag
